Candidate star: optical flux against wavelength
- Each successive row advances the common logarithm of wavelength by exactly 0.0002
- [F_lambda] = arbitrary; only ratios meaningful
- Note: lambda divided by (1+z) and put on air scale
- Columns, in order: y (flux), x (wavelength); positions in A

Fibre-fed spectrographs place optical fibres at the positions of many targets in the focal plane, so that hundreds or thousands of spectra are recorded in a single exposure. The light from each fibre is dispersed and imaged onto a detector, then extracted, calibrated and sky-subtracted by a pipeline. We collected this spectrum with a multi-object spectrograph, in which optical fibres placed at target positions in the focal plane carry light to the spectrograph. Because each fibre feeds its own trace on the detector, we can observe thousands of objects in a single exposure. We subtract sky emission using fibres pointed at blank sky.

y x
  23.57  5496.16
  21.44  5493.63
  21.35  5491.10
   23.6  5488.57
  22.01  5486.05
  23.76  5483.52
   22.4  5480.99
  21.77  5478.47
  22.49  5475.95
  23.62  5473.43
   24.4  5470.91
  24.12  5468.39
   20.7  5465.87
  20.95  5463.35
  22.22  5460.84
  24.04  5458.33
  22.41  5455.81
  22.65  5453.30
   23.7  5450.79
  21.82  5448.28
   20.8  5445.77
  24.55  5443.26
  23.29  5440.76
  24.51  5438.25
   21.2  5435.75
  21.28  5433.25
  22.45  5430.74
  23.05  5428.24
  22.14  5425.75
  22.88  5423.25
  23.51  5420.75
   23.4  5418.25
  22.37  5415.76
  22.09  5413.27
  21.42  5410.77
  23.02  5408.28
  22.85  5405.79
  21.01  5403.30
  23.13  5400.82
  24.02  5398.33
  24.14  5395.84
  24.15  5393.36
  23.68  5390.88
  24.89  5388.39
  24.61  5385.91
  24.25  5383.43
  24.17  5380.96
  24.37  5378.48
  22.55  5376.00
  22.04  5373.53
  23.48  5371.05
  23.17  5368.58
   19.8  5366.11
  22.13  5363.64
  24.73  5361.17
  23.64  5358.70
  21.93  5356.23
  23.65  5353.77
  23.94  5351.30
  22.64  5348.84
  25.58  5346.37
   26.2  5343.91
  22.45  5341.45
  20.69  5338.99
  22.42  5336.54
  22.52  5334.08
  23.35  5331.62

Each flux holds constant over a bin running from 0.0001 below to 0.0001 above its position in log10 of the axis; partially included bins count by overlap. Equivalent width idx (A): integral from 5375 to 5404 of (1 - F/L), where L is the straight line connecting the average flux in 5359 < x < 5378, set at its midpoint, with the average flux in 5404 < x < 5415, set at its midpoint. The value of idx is -1.7 A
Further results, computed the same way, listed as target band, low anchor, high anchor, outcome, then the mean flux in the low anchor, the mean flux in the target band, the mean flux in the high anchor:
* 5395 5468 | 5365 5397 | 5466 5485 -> 2.0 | 23.5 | 22.6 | 23.1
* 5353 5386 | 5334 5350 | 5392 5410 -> 0.1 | 23.3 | 23.1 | 23.2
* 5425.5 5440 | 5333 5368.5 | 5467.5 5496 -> 0.3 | 23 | 22.5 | 22.8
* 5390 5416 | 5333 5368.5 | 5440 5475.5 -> 0.0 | 23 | 22.9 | 22.8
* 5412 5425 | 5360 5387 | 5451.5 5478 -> 0.1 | 23.2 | 22.8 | 22.8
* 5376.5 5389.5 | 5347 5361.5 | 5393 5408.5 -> -0.6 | 23.4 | 24.4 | 23.1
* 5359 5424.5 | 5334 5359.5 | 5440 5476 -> -0.2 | 23.3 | 23.2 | 22.8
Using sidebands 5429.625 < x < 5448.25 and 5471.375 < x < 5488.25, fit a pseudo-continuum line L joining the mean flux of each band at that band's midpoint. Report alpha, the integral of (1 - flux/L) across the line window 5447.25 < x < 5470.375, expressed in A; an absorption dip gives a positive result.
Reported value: 0.1 A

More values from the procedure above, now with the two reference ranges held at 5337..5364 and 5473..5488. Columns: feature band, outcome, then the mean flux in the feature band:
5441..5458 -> 0.06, 22.8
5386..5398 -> -0.54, 24.2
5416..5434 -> 0.24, 22.7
